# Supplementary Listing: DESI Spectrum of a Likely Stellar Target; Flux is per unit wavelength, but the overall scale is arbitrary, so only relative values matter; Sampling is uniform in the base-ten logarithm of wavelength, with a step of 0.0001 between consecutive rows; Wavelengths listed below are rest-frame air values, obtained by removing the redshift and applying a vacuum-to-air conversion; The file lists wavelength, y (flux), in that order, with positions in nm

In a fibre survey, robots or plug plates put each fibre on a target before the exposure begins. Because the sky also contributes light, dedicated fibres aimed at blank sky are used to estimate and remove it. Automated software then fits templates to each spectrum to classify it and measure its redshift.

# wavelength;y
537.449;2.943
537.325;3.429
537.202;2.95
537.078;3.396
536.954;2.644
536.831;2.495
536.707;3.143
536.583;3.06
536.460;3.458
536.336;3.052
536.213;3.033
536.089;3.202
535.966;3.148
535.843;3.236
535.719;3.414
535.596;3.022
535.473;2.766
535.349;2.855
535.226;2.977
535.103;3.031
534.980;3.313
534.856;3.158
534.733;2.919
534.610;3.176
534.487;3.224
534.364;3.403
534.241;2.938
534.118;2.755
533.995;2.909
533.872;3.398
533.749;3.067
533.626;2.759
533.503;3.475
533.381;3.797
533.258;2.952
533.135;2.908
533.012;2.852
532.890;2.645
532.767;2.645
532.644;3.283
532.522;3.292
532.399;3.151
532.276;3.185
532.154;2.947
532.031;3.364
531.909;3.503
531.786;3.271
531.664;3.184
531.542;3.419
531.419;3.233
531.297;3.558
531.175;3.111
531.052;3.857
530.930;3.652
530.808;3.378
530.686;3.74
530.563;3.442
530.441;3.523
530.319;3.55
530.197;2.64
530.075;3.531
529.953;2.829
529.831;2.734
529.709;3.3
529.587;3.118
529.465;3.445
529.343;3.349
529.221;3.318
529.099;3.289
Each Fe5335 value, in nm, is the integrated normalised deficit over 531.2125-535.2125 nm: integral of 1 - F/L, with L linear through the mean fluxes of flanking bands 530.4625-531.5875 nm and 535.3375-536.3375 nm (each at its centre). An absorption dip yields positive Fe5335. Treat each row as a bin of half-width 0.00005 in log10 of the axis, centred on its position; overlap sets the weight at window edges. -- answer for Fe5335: 0.20 nm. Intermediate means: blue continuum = 3.49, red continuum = 3.09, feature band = 3.15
